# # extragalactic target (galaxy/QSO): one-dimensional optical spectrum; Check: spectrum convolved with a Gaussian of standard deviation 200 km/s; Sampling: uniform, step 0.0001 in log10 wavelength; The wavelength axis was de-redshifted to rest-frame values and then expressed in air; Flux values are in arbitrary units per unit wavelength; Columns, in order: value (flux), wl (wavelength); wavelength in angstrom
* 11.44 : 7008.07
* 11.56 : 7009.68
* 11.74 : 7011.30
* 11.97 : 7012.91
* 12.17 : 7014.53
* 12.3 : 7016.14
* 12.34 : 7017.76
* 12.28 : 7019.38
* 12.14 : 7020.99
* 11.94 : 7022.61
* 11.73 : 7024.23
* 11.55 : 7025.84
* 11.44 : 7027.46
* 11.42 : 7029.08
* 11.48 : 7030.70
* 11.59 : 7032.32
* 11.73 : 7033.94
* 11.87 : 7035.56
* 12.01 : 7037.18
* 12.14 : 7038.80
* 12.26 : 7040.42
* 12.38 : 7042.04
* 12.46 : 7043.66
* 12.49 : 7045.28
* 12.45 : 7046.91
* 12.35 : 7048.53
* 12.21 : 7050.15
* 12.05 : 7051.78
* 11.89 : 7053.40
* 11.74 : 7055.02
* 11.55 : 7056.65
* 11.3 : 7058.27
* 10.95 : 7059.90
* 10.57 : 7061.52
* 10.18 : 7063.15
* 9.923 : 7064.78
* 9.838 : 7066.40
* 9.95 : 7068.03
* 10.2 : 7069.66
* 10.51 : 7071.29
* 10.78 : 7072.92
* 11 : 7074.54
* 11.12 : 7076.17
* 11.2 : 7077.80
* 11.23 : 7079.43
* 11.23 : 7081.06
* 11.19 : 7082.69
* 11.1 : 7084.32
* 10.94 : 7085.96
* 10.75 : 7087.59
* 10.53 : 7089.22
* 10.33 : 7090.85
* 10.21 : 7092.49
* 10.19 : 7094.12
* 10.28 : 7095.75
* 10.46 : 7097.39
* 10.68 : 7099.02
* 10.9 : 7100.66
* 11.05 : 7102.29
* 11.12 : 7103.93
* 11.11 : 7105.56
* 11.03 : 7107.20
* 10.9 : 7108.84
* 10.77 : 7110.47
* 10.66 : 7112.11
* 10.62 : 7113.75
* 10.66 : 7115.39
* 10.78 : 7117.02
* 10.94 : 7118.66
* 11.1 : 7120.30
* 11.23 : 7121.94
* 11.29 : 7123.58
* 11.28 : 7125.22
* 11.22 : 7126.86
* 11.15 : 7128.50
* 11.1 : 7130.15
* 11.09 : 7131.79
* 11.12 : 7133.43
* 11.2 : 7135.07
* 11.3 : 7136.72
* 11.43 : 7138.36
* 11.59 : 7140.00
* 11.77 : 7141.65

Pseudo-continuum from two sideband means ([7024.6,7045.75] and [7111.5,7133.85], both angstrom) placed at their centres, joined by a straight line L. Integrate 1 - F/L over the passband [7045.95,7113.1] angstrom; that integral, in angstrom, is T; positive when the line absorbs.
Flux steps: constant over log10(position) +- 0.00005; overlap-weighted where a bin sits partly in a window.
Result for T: 3.0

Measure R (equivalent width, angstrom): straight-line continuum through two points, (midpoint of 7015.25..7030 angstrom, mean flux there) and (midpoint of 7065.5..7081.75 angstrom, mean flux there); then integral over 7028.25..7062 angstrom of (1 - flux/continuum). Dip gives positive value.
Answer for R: -1.5 angstrom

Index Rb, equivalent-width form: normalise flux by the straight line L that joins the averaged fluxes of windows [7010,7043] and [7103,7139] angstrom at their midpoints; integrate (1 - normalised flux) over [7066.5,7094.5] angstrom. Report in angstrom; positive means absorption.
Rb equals 1.7 angstrom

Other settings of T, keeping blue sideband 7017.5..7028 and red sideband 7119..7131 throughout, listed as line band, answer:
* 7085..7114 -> 1.7 angstrom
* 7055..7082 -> 1.9 angstrom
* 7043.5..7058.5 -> -0.4 angstrom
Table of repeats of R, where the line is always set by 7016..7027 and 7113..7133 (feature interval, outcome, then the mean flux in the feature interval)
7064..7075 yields 1.2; 10.3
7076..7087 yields 0.3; 11.1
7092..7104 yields 0.7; 10.6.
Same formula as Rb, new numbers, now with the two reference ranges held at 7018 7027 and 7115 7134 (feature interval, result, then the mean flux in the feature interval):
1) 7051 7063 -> 0.3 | 11.4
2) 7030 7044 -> -0.2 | 12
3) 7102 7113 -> 0.3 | 10.9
